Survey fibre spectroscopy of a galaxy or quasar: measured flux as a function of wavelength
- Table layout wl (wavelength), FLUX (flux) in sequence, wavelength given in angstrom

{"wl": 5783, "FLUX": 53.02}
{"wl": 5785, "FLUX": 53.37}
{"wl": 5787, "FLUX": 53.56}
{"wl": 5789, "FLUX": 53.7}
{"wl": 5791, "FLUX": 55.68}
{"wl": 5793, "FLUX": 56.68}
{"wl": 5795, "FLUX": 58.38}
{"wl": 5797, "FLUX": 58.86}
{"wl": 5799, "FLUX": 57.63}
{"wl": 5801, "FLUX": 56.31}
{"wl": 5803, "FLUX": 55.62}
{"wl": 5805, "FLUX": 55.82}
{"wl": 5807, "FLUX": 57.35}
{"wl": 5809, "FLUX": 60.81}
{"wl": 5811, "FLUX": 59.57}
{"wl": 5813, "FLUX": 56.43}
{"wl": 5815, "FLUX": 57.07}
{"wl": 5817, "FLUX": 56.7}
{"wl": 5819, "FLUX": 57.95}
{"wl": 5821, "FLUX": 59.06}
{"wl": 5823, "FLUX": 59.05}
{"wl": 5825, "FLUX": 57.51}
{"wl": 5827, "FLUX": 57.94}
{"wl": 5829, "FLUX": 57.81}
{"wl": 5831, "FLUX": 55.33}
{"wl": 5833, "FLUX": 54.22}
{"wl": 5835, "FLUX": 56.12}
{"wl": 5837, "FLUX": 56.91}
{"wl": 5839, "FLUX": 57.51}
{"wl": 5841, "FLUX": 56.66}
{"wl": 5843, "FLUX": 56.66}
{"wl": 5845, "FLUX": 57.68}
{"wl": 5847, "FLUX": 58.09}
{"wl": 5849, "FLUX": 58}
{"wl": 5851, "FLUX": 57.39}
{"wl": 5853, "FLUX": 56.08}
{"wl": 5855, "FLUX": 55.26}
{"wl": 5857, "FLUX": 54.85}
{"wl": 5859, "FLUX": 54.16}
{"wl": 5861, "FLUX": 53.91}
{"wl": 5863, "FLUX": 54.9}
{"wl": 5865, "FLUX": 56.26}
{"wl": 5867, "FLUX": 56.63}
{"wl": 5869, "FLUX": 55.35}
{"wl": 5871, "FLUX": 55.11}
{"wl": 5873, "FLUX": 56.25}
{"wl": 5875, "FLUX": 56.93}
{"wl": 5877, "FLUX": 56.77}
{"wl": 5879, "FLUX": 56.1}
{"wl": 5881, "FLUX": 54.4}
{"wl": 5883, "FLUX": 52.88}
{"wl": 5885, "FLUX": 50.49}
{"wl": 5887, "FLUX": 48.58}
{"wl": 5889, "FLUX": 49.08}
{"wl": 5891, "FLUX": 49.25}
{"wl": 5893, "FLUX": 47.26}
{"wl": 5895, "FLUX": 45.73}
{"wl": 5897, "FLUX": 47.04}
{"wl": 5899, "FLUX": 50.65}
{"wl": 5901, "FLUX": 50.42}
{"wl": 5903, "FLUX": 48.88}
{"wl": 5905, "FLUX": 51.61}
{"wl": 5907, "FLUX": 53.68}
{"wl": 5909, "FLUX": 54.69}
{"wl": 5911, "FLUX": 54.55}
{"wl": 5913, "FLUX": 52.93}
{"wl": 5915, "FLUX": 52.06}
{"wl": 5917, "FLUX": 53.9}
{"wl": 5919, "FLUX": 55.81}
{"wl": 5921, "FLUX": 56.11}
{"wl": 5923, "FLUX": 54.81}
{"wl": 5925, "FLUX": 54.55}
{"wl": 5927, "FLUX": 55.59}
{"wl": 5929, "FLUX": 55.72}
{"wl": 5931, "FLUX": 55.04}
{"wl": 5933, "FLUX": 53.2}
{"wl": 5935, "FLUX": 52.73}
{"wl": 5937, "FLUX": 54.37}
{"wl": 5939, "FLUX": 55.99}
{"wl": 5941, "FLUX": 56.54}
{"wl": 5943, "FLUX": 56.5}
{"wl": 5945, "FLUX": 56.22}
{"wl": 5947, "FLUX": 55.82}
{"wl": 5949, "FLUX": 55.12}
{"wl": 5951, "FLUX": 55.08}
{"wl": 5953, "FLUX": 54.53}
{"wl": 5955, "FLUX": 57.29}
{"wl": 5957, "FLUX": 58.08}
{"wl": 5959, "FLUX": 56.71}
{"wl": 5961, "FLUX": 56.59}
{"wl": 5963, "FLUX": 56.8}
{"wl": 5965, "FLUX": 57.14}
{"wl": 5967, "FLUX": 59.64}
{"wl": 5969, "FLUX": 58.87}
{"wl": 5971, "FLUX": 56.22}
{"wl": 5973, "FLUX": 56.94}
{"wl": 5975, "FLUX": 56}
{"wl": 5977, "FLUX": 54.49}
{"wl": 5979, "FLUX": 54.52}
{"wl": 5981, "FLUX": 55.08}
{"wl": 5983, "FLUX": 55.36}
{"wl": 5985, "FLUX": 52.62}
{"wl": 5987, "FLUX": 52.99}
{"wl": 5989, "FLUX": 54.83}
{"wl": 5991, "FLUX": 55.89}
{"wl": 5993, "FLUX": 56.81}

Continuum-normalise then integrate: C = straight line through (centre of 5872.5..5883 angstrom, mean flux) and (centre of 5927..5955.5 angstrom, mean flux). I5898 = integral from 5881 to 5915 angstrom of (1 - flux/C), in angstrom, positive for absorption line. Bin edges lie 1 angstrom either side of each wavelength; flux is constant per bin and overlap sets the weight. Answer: 3.0 angstrom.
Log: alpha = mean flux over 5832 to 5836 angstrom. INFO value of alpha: 55.2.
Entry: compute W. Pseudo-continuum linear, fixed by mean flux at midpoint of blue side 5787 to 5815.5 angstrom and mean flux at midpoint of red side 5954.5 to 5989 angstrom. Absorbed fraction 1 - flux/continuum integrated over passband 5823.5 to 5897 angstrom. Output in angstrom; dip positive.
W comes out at 2.54 angstrom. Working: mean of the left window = 57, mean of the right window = 56.1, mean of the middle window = 54.8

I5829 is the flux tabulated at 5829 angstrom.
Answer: 57.81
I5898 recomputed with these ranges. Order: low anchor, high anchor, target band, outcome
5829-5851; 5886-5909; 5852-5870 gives -0.4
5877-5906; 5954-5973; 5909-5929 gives -0.5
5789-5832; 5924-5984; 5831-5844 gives 0.2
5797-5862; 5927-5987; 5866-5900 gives 2.5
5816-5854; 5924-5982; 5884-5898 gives 2.1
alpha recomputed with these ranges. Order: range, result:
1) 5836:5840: 57.2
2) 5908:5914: 54.1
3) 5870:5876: 56.1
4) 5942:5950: 55.9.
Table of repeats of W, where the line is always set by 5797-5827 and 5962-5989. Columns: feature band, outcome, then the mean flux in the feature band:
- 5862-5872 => 0.2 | 55.6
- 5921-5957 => 0.6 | 55.3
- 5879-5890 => 1.0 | 51.5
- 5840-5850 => 0.0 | 57.4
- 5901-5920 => 1.2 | 53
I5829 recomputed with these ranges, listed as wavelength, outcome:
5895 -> 45.73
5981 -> 55.08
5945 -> 56.22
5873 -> 56.25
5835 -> 56.12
